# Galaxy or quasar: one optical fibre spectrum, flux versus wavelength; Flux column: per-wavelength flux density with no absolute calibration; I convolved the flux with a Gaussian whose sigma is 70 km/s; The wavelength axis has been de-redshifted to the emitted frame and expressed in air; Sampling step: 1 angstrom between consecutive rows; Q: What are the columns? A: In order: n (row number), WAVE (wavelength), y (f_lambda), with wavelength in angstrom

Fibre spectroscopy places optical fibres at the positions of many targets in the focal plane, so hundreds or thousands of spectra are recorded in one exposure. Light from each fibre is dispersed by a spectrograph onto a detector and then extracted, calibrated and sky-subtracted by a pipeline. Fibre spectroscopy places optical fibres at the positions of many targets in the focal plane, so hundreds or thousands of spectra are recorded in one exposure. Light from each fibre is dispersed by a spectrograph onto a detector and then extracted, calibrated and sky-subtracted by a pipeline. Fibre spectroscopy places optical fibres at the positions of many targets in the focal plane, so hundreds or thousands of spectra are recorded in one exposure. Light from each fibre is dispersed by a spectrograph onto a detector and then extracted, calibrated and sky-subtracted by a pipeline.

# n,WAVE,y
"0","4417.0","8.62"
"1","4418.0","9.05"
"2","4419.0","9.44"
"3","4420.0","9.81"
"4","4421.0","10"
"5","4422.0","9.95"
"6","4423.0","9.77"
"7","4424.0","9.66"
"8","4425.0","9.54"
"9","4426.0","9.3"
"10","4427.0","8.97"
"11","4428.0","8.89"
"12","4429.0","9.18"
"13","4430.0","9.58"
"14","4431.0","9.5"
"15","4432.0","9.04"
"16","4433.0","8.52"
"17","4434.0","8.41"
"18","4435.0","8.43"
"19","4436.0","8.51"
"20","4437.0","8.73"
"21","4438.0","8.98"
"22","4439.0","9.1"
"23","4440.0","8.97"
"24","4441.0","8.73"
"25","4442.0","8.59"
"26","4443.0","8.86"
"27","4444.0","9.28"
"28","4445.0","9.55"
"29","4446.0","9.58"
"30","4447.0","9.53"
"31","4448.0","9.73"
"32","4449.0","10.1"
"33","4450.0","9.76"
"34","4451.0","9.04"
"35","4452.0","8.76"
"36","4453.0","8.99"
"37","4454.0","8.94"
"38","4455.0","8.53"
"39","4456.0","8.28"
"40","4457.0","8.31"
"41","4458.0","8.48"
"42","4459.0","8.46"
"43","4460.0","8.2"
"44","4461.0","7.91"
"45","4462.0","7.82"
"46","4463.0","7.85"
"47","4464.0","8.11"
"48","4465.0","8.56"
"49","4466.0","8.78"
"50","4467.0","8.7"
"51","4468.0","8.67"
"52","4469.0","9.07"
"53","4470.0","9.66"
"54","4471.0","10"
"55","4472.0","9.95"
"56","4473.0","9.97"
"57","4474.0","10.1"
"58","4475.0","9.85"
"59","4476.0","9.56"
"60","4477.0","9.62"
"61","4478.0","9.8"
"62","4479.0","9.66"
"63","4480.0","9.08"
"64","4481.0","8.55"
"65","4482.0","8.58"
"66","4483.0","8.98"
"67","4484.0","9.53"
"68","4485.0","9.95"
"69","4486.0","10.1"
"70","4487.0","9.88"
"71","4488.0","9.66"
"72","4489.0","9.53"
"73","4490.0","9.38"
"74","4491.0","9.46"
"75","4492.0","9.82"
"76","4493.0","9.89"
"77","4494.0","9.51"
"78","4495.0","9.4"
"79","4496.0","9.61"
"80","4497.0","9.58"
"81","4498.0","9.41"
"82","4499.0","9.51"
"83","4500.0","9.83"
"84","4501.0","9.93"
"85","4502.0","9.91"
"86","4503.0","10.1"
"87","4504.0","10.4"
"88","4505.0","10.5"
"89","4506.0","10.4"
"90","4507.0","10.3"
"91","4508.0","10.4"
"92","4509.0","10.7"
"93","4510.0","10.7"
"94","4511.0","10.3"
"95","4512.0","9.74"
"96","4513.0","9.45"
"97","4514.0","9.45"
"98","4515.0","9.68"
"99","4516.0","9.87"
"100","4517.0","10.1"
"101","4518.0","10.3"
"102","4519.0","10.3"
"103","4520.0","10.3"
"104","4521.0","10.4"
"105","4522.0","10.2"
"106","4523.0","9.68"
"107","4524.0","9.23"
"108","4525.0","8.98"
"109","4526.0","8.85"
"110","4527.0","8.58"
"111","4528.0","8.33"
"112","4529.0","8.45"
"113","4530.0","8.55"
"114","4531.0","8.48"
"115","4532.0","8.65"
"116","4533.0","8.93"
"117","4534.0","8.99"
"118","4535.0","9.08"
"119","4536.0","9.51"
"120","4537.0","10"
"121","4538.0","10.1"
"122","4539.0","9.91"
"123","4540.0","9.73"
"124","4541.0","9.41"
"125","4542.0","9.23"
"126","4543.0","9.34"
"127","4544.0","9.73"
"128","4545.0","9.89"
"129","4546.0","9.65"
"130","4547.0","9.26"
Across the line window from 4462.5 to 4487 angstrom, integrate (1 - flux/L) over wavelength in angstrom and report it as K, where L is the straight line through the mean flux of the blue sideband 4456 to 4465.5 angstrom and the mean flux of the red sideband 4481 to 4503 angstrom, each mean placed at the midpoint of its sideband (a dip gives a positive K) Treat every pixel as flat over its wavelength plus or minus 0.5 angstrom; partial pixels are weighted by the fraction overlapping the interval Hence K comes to -1.32 angstrom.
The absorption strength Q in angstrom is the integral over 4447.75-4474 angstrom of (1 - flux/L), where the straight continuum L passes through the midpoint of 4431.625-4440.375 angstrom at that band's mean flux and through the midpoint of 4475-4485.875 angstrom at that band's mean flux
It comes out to 0.6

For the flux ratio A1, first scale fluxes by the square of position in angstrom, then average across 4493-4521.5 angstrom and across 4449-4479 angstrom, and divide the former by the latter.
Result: 1.1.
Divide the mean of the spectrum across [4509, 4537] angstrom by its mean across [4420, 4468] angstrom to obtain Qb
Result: 1.1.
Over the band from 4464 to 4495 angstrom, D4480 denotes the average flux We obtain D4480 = 9.44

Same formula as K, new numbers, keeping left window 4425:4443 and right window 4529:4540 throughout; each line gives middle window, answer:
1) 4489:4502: -0.7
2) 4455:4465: 0.9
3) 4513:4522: -0.8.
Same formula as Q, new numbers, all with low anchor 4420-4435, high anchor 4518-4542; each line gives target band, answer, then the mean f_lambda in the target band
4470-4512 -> -2.1 angstrom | 9.79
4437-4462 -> 1.0 angstrom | 8.92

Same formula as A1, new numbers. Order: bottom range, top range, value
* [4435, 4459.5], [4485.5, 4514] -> 1.13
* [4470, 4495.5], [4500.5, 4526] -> 1.06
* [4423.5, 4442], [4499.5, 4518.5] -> 1.16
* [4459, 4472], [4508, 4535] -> 1.13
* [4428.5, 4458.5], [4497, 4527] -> 1.14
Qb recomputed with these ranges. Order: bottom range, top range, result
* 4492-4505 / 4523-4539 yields 0.92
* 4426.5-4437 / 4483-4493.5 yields 1.09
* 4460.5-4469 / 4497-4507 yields 1.20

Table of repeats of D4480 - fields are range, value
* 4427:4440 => 8.91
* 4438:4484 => 9.04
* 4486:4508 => 9.83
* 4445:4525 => 9.49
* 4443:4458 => 9.14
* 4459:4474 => 8.84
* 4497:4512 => 10.1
